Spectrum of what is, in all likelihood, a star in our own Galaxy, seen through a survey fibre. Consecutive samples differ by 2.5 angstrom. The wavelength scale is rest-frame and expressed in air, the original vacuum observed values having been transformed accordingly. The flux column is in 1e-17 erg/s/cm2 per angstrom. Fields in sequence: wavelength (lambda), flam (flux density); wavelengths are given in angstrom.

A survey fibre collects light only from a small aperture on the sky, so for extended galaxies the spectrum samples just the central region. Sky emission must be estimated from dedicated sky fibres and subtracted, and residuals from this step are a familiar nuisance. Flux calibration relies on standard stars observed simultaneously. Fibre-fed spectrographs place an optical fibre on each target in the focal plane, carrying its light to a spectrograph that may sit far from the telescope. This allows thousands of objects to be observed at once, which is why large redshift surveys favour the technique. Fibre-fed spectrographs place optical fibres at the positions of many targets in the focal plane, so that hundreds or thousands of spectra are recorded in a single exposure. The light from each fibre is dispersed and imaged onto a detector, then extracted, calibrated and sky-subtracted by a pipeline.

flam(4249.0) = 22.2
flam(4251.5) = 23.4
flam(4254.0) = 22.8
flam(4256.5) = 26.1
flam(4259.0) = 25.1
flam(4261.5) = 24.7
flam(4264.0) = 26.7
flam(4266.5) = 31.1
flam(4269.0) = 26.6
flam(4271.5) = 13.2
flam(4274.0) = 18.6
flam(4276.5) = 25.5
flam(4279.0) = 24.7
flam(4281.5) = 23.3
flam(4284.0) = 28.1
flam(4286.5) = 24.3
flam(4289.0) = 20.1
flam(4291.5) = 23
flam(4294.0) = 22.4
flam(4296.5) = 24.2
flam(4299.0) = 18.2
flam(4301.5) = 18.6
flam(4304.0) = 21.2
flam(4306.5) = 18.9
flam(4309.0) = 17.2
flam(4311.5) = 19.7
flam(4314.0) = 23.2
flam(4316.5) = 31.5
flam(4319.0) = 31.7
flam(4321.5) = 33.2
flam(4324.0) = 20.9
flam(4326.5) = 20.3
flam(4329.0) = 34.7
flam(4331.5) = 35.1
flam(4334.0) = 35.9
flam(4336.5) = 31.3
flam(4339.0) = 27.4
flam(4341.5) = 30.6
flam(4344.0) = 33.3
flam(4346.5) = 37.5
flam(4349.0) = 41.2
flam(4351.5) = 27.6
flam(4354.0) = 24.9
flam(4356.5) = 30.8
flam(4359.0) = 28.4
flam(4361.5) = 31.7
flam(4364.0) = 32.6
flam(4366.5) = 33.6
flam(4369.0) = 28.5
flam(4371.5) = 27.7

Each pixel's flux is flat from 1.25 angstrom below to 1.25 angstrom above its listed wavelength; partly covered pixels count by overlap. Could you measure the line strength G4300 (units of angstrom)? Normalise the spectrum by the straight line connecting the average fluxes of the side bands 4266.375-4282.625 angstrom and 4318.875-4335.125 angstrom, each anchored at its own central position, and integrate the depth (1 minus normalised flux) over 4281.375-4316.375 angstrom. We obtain 5.6 angstrom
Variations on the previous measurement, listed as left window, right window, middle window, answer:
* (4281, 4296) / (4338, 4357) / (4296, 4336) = 3.2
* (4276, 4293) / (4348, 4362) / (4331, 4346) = -1.8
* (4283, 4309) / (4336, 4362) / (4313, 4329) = -0.8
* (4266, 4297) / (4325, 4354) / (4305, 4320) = 2.4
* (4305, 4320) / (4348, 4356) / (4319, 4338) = -2.7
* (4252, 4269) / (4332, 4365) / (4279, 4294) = 2.2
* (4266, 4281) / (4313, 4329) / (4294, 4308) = 2.8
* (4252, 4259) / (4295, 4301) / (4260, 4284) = -1.0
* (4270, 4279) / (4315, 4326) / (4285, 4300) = 0.7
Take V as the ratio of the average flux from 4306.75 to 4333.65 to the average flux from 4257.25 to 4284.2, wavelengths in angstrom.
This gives 1.1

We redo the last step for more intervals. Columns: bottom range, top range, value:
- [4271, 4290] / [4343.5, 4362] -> 1.41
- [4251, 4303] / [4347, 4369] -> 1.34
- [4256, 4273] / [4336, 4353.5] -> 1.32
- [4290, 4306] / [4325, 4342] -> 1.45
